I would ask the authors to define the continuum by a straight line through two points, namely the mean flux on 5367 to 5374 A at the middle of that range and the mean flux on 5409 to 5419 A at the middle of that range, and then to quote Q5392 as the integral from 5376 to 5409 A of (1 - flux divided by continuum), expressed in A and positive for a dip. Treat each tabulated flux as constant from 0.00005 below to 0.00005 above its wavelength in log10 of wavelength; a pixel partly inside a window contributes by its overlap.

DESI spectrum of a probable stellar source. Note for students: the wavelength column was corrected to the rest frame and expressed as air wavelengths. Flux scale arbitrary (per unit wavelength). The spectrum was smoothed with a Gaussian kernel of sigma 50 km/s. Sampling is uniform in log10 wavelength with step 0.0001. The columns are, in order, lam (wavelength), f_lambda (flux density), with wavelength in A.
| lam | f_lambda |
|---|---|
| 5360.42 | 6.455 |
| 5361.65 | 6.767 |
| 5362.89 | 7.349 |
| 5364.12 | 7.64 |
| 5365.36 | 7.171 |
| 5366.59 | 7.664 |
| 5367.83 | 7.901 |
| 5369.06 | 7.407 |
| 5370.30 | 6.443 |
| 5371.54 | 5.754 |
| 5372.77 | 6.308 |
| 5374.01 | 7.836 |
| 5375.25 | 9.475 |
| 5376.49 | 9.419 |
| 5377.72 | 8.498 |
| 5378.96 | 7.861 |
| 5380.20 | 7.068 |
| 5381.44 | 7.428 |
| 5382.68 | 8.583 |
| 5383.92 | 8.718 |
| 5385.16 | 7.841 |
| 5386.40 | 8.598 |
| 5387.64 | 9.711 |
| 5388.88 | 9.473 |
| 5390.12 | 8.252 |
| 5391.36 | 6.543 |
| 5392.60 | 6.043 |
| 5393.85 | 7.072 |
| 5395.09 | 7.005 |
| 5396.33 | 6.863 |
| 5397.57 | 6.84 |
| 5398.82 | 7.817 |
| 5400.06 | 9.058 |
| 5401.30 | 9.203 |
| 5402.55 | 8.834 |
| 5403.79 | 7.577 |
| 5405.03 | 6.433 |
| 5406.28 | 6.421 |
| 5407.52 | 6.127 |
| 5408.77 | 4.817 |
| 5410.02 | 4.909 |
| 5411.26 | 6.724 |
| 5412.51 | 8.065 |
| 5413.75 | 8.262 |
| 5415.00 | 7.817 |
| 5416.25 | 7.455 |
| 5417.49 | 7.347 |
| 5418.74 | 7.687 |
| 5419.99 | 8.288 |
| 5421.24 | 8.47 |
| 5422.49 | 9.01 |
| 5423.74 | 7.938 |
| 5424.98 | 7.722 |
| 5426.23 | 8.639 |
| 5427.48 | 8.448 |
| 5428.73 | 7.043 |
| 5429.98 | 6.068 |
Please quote -3.3 A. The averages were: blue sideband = 6.88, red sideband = 7.17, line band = 7.74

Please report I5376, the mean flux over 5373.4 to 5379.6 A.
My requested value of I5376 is 8.61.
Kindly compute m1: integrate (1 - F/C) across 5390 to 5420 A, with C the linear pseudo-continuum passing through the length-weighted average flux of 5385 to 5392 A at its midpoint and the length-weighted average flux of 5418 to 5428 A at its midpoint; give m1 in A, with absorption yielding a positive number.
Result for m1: 4.07 A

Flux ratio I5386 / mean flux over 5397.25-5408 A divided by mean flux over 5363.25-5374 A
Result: 1.08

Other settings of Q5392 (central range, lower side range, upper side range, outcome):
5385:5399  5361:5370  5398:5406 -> 0.3 A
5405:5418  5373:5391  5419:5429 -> 2.4 A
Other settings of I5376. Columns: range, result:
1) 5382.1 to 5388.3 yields 8.7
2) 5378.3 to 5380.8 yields 7.48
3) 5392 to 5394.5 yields 6.55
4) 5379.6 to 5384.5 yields 7.94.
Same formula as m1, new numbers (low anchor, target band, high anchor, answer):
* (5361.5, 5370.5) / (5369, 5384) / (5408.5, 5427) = -0.65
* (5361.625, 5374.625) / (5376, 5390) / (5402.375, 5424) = -2.47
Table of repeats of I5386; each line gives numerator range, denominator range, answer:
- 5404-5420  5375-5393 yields 0.84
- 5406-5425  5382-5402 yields 0.92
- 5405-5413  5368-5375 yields 0.88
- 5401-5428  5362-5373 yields 1.06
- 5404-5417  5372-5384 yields 0.84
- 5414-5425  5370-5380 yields 1.04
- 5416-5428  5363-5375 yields 1.13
